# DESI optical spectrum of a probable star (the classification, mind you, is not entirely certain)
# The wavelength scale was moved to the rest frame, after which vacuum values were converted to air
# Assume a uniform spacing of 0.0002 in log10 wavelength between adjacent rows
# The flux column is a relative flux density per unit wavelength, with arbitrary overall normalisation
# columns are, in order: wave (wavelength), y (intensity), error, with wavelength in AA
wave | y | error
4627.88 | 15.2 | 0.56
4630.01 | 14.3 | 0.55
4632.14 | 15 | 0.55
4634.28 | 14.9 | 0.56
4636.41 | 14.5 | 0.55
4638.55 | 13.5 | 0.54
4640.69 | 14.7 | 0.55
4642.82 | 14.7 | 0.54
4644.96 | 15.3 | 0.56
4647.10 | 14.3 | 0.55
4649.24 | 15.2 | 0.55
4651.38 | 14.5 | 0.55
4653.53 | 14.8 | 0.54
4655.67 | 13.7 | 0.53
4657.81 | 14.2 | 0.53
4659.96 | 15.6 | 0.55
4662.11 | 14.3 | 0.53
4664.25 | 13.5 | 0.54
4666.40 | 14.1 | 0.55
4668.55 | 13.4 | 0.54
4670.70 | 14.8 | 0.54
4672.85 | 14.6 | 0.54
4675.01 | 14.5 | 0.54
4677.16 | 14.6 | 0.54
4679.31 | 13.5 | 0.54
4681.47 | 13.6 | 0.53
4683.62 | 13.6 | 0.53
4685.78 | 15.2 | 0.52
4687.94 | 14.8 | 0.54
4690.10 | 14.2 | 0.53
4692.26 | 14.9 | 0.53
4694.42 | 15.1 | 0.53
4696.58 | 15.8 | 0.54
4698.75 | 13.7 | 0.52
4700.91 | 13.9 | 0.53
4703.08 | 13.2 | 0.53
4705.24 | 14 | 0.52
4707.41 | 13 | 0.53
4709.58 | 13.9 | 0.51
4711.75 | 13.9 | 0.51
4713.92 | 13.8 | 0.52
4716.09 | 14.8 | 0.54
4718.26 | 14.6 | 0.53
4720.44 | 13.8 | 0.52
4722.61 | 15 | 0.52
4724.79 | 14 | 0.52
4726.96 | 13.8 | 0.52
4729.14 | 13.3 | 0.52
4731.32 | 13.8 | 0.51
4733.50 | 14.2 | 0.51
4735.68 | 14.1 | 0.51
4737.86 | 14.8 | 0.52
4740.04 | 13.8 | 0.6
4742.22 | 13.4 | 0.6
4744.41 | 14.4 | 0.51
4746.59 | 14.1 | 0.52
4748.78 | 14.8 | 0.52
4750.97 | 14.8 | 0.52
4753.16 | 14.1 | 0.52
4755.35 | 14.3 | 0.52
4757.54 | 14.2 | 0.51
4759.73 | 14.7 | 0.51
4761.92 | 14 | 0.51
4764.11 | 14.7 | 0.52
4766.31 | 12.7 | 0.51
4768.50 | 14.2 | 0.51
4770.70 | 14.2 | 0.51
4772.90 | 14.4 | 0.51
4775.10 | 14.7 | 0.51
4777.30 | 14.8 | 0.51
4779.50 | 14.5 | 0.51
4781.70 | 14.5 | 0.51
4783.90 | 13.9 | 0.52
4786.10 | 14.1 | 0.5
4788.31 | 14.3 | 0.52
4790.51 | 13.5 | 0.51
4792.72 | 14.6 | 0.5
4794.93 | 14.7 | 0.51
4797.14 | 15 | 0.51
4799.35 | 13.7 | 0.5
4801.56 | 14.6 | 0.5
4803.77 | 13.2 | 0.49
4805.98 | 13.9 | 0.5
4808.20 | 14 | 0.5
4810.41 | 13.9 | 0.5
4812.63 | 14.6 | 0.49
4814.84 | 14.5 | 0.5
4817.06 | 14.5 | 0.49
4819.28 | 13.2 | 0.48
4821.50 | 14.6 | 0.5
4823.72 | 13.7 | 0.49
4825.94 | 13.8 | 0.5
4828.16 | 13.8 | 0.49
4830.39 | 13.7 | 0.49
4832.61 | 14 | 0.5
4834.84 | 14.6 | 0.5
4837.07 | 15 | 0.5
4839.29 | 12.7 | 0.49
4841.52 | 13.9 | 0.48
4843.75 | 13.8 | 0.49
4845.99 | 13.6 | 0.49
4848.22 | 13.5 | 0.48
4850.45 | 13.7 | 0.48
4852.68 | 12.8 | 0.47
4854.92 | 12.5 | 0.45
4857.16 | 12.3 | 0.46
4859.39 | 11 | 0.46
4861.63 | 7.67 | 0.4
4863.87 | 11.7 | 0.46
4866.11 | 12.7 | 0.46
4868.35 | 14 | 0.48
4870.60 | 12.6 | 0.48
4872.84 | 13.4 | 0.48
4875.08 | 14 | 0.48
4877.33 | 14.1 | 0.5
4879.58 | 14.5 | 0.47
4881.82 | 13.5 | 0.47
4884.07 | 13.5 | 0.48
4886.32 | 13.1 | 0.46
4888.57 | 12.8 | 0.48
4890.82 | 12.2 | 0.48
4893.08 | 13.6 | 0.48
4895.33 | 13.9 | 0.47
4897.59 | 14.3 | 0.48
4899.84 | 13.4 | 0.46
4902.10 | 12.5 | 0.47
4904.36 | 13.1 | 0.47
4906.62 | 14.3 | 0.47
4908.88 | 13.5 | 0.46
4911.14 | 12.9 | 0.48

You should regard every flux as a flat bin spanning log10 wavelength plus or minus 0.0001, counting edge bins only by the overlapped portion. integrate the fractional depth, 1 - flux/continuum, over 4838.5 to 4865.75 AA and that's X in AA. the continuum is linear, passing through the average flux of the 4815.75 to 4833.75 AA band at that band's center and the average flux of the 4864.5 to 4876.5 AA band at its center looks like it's 2.25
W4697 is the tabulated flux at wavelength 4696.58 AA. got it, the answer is 15.8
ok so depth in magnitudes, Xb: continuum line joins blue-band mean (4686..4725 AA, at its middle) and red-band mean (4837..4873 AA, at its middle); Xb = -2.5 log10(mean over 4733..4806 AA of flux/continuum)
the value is -0.05 mag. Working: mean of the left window 14.3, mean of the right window 12.7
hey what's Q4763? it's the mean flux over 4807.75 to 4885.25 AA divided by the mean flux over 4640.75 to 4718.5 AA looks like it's 0.94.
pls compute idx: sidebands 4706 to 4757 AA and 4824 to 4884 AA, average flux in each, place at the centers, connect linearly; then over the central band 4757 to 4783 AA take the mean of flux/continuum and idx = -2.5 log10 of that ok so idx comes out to -0.04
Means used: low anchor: 14.1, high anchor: 13.2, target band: 14.3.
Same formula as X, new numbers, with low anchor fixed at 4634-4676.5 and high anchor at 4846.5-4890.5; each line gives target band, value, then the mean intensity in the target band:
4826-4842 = -1.1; 14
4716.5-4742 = -0.4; 14.1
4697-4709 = 0.3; 13.7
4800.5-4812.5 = -0.6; 14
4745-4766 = -1.0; 14.3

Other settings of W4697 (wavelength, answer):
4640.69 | 14.7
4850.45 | 13.7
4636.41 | 14.5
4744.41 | 14.4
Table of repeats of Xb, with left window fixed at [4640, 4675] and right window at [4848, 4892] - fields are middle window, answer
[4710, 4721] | -0.01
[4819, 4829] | -0.06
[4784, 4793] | -0.05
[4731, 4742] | -0.02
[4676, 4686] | 0.02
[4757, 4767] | -0.04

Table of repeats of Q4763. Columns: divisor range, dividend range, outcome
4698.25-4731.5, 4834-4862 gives 0.93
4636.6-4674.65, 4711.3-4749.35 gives 0.98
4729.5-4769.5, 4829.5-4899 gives 0.93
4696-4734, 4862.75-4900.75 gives 0.96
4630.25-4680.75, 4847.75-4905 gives 0.90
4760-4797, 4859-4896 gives 0.90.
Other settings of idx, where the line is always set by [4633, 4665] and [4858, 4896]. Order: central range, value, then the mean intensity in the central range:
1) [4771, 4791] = -0.061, 14.3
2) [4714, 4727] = -0.026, 14.3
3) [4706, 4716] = 0.023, 13.8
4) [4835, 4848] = -0.060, 13.8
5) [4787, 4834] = -0.061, 14.1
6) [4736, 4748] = -0.022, 14.1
